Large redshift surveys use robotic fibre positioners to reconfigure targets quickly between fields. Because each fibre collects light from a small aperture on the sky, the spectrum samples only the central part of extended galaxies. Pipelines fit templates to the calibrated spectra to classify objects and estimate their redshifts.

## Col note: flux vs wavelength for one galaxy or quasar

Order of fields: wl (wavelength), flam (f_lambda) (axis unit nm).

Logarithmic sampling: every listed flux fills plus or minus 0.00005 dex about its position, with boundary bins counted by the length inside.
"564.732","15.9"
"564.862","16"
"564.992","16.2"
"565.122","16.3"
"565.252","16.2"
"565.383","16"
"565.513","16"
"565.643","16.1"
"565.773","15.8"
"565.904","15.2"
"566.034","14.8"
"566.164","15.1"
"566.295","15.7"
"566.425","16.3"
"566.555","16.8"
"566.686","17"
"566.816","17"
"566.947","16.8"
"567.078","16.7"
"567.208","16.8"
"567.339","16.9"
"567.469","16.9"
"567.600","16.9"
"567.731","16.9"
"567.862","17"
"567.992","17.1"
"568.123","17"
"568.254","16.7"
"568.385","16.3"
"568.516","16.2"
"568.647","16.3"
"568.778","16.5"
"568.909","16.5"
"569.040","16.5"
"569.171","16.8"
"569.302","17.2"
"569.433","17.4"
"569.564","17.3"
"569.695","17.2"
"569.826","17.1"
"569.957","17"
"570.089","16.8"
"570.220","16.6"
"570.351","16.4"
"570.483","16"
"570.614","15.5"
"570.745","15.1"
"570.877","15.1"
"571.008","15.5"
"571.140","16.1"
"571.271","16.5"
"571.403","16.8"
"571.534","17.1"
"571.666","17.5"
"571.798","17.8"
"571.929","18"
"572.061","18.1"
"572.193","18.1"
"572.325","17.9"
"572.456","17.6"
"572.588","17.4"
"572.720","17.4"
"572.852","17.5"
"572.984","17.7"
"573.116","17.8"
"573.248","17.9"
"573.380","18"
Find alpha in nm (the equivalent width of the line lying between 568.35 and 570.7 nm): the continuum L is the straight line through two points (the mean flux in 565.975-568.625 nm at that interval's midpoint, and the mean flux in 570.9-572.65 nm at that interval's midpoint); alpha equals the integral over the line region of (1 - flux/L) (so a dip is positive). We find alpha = 0.03 nm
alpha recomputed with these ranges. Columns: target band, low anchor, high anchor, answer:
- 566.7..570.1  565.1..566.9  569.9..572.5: -0.10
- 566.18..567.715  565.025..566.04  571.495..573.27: -0.04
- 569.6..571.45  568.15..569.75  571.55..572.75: 0.10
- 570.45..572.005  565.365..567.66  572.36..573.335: 0.08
